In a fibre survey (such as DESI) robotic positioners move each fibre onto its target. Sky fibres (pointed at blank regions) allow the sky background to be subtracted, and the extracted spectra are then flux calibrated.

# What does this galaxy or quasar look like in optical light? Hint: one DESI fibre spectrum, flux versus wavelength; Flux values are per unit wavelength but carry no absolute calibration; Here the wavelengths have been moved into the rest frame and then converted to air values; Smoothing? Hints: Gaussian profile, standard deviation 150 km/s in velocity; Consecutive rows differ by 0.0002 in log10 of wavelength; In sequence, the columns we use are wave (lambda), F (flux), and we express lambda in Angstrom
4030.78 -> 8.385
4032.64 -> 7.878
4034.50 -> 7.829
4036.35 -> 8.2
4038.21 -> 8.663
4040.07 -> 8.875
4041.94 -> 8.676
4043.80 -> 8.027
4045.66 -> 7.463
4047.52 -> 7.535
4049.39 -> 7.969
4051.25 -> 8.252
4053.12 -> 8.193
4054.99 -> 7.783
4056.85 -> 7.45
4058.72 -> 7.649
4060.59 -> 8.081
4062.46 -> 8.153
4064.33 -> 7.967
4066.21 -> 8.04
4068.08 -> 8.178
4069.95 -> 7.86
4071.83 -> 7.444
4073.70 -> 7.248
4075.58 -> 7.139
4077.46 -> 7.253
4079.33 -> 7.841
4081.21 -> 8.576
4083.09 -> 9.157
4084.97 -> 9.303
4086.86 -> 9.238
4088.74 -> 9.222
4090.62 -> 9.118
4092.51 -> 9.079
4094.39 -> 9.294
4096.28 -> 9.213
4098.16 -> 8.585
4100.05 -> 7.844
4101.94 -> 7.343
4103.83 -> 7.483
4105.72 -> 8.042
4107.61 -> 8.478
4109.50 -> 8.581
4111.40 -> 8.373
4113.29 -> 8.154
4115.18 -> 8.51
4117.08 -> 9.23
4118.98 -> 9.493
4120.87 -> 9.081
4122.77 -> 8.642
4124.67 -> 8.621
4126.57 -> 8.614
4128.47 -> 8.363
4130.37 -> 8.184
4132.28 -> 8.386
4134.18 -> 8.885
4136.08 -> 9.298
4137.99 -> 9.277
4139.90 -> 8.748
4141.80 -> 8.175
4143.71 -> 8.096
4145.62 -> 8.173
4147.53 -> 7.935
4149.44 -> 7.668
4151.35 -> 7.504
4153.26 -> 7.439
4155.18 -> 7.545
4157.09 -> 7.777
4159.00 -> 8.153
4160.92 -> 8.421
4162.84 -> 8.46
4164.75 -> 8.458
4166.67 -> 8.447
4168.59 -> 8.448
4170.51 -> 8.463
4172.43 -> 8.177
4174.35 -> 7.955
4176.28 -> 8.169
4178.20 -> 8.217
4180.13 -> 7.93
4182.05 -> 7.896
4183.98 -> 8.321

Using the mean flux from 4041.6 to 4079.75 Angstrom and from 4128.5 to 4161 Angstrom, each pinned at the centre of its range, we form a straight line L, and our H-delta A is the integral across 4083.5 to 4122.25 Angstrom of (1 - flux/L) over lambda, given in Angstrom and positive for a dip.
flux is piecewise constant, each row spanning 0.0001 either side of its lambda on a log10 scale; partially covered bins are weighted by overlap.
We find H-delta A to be -3.29 Angstrom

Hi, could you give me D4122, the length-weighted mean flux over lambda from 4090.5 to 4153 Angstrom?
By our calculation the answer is 8.48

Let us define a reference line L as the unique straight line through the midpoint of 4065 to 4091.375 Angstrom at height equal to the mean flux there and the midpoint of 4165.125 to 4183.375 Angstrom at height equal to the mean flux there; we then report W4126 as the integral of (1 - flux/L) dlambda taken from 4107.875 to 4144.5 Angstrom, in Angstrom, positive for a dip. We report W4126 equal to -2.0 Angstrom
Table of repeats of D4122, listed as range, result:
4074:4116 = 8.43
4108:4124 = 8.75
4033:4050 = 8.13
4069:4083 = 7.72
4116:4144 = 8.75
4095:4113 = 8.23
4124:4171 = 8.3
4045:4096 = 8.18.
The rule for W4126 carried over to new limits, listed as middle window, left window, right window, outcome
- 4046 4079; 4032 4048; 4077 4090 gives 2.6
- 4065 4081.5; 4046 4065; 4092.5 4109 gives 0.7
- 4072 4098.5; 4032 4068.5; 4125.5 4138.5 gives -0.7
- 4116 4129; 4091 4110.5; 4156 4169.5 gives -0.8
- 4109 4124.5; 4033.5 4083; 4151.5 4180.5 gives -1.4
